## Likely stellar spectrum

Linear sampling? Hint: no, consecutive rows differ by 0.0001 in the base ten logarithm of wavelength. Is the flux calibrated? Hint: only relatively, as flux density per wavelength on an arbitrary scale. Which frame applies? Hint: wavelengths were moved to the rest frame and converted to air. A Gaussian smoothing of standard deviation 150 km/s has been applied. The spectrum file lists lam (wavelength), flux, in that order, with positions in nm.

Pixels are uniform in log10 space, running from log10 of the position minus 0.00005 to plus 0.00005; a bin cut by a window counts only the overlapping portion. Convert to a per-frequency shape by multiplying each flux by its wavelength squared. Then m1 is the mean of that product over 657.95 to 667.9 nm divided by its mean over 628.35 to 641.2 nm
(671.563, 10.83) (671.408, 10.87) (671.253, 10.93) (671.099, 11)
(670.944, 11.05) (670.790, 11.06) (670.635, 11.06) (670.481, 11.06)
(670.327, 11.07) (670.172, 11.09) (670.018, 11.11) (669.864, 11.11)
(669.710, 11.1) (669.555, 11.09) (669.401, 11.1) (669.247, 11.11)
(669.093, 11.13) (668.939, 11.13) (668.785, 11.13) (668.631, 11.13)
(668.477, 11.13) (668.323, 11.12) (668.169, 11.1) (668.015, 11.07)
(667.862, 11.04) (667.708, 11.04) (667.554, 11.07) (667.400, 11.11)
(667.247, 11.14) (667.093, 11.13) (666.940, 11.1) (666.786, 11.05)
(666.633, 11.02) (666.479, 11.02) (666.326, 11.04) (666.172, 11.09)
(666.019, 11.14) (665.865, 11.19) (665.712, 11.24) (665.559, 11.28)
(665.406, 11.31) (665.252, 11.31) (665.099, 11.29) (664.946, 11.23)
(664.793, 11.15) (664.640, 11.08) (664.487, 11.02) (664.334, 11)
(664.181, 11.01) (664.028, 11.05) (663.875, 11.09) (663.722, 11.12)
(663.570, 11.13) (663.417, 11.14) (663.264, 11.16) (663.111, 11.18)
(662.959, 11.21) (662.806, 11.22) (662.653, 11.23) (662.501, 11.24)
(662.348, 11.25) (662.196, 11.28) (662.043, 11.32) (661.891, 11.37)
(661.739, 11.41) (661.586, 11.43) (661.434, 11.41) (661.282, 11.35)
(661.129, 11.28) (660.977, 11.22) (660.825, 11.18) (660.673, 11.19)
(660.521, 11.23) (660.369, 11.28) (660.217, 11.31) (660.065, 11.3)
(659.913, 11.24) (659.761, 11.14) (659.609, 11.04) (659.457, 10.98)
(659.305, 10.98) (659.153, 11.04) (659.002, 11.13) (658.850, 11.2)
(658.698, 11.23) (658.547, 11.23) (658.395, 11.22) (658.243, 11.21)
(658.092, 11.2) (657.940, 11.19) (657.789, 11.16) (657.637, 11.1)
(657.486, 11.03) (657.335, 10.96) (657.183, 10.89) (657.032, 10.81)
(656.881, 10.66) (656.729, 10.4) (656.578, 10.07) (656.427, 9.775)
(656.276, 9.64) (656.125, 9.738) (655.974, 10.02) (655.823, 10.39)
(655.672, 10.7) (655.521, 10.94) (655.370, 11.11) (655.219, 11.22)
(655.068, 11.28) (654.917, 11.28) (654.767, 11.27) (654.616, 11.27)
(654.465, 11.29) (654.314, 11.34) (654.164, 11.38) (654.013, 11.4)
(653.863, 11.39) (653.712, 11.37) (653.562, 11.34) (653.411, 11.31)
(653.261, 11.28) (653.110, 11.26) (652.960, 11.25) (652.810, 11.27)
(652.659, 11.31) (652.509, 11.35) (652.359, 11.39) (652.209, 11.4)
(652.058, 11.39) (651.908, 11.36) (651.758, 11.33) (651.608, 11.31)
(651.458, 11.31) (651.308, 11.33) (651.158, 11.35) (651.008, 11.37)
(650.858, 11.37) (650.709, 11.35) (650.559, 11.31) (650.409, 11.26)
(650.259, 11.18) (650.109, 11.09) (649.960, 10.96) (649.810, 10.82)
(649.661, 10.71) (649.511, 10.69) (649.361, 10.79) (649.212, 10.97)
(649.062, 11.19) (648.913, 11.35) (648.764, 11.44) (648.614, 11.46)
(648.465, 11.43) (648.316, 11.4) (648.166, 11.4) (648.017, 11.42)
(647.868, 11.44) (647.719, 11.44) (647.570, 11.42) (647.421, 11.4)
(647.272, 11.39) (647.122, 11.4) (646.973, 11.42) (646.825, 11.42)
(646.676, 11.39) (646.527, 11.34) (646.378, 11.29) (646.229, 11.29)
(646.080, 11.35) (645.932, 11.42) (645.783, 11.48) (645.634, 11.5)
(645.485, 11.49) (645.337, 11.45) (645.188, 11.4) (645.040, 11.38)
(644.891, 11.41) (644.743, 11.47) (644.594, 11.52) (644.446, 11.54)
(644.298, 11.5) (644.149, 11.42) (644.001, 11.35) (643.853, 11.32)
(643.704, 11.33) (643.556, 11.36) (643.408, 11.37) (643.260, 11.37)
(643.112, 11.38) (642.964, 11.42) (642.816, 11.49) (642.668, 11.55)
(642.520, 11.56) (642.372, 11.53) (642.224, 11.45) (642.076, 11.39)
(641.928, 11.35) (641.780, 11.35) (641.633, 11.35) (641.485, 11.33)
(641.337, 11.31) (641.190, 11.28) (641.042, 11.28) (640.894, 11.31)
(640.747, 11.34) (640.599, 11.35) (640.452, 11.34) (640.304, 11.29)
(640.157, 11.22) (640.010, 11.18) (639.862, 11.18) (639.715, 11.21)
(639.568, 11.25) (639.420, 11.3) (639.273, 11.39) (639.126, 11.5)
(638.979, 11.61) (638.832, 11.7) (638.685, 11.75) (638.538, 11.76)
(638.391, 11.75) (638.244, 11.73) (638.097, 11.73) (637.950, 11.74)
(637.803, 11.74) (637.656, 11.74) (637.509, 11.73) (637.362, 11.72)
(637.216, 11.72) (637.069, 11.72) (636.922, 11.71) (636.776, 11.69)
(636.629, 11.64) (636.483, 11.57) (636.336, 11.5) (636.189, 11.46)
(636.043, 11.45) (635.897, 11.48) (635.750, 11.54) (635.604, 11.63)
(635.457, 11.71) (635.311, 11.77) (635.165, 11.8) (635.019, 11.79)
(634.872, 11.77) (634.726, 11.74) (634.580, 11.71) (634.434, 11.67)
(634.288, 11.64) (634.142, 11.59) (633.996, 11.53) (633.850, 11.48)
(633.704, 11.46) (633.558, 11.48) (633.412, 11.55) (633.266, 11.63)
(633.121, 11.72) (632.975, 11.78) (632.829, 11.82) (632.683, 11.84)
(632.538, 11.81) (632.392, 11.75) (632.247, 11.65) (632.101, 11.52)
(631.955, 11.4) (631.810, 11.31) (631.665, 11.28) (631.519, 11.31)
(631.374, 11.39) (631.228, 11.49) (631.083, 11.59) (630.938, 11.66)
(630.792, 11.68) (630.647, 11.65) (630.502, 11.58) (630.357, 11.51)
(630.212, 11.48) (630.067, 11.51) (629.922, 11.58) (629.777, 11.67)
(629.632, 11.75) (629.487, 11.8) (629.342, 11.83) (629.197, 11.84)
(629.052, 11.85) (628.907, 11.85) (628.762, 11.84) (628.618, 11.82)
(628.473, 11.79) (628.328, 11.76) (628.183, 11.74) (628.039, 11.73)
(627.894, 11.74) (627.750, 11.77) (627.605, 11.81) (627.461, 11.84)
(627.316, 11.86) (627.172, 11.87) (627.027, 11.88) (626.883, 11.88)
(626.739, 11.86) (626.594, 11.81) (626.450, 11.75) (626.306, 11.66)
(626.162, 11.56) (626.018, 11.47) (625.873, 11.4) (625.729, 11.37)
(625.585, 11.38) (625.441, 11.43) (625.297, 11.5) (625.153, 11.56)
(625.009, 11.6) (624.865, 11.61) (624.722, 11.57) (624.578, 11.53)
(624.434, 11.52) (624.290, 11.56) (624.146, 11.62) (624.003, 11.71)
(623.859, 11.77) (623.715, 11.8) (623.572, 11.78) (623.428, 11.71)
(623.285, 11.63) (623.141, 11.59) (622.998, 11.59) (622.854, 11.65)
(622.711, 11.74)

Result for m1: 1.1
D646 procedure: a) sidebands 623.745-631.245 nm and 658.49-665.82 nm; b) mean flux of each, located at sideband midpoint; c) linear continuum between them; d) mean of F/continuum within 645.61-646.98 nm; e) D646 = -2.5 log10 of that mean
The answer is 0.003 mag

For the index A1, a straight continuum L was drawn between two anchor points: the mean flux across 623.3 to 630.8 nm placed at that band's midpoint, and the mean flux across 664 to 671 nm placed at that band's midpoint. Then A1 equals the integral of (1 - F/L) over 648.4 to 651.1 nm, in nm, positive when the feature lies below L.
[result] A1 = 0.050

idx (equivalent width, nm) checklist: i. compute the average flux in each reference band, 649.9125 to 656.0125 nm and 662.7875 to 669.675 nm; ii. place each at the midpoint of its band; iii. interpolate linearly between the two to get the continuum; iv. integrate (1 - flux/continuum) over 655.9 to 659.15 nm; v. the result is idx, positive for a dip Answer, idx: 0.125 nm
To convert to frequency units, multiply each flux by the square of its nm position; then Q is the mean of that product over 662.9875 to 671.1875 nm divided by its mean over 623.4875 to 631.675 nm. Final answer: 1.08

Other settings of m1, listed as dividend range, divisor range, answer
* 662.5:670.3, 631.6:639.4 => 1.05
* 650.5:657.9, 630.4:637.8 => 1.01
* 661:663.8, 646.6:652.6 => 1.04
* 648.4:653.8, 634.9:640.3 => 1.01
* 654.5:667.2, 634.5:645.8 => 1.03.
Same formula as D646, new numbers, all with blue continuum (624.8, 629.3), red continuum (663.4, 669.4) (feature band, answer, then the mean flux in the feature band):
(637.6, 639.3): -0.014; 11.7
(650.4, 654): 0.000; 11.3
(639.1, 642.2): 0.018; 11.3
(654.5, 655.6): 0.009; 11.2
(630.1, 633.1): 0.006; 11.6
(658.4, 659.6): 0.011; 11.1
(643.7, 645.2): 0.002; 11.4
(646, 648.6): 0.001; 11.4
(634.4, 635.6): -0.014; 11.7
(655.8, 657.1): 0.113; 10.2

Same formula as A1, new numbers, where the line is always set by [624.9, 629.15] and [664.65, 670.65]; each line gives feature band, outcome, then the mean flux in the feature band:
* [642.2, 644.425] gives 0.01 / 11.4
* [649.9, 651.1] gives 0.01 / 11.2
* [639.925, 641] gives 0.02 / 11.3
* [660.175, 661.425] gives 0.00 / 11.3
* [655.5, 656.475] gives 0.10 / 10.1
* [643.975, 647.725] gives 0.00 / 11.4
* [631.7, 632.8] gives 0.00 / 11.6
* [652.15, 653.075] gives 0.00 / 11.3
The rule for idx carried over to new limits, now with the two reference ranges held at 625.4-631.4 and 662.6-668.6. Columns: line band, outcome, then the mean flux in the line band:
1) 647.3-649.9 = 0.04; 11.2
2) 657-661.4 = 0.03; 11.2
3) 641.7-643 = 0.00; 11.5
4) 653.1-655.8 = 0.02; 11.2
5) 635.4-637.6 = -0.01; 11.6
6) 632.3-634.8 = -0.01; 11.7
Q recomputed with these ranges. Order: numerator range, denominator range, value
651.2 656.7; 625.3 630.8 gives 1.02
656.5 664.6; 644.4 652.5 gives 1.02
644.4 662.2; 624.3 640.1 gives 1.03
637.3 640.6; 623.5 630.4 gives 1.02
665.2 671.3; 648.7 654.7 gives 1.04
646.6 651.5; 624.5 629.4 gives 1.03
